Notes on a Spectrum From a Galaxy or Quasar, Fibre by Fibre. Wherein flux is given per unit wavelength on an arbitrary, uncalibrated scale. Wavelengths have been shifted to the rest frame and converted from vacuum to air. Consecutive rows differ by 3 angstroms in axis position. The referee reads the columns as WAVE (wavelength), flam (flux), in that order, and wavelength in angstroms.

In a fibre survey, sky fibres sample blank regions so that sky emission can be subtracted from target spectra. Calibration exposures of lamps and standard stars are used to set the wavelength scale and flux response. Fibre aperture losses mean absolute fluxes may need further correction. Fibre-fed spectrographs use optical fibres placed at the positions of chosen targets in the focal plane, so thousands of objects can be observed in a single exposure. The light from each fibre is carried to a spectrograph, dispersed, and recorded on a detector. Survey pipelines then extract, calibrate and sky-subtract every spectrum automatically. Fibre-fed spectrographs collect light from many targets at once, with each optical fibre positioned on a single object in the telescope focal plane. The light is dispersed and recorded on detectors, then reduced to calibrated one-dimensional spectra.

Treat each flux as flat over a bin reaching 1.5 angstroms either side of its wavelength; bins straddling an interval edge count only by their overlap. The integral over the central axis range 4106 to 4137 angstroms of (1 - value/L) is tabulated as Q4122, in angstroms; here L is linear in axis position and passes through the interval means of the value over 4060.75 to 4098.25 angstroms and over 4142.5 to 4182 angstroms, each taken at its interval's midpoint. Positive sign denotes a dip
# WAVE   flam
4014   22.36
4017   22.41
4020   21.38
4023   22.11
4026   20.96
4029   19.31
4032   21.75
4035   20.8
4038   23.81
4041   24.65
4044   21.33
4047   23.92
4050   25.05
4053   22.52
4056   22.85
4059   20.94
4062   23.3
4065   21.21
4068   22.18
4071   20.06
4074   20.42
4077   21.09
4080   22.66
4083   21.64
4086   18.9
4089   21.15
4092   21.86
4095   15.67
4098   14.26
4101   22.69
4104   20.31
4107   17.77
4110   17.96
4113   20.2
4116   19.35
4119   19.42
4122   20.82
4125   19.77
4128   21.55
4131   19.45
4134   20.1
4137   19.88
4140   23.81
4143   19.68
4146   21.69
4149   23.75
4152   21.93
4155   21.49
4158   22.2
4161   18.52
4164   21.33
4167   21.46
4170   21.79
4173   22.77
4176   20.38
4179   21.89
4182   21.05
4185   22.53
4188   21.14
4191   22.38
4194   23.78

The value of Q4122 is 2.0 angstroms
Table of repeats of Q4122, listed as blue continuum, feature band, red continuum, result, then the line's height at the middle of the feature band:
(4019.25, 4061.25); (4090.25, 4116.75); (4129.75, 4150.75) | 3.3 angstroms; 21.6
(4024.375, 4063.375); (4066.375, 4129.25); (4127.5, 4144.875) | 4.2 angstroms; 21.4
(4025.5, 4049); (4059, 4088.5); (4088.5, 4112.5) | -1.4 angstroms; 20.3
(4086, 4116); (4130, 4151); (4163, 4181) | -0.8 angstroms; 20.5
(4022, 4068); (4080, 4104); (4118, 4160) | 2.2 angstroms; 21.7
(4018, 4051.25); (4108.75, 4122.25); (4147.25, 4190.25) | 1.5 angstroms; 21.9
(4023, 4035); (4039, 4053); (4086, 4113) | -2.2 angstroms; 20.4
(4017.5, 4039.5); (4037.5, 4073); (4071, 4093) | -2.2 angstroms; 21.3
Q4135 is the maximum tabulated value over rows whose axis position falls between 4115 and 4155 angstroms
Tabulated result 23.81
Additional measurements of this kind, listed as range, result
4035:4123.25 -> 25.05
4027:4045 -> 24.65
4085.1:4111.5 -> 22.69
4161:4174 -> 22.77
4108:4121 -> 20.2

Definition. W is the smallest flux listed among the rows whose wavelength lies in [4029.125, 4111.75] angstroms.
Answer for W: 14.26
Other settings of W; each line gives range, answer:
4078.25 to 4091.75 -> 18.9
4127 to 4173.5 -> 18.52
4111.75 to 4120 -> 19.35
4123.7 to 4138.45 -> 19.45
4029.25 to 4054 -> 20.8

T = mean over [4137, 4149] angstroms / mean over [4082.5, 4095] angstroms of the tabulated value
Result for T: 1.1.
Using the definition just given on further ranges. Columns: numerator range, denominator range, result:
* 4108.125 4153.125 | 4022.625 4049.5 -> 0.93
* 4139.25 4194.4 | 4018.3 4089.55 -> 0.99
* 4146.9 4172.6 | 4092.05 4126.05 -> 1.13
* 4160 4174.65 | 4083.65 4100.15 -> 1.14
